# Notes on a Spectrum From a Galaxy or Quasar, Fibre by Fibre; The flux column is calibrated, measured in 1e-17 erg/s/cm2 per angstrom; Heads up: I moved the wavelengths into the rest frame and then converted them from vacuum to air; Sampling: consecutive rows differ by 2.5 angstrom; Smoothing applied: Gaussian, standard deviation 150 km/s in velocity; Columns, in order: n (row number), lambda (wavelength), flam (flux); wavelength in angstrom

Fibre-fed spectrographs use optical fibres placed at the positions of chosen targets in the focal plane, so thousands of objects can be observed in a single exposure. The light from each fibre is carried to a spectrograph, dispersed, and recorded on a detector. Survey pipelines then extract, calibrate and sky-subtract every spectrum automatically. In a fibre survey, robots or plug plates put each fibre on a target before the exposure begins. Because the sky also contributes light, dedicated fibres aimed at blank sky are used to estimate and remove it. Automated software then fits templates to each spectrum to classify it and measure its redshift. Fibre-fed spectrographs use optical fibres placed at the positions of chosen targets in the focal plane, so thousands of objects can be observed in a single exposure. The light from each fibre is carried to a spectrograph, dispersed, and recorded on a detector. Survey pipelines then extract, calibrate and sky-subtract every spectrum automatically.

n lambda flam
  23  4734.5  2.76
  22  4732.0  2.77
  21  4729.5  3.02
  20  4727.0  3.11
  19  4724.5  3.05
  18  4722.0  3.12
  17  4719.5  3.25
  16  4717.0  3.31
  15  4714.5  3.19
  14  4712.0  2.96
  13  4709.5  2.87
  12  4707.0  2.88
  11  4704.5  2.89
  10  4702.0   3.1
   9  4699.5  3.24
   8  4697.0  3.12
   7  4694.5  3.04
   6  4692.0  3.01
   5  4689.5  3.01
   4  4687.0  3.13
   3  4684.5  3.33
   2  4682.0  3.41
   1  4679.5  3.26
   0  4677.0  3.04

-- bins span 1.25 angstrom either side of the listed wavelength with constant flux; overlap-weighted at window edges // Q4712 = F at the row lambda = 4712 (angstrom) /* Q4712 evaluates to 2.96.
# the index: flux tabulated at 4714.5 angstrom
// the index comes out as 3.19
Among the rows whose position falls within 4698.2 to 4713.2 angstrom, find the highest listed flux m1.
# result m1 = 3.24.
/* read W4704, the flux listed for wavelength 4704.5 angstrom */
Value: 2.89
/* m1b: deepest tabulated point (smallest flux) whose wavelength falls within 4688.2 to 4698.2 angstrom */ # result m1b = 3.01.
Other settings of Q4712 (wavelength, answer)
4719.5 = 3.25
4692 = 3.01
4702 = 3.1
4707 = 2.88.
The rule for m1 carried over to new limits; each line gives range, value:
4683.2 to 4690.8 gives 3.33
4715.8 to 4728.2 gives 3.31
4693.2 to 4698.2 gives 3.12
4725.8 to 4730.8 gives 3.11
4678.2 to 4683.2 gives 3.41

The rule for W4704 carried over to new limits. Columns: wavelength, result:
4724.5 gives 3.05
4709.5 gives 2.87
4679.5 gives 3.26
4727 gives 3.11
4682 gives 3.41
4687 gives 3.13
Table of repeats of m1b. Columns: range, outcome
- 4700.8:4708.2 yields 2.88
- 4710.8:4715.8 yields 2.96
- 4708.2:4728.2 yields 2.87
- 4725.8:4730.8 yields 3.02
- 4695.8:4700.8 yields 3.12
